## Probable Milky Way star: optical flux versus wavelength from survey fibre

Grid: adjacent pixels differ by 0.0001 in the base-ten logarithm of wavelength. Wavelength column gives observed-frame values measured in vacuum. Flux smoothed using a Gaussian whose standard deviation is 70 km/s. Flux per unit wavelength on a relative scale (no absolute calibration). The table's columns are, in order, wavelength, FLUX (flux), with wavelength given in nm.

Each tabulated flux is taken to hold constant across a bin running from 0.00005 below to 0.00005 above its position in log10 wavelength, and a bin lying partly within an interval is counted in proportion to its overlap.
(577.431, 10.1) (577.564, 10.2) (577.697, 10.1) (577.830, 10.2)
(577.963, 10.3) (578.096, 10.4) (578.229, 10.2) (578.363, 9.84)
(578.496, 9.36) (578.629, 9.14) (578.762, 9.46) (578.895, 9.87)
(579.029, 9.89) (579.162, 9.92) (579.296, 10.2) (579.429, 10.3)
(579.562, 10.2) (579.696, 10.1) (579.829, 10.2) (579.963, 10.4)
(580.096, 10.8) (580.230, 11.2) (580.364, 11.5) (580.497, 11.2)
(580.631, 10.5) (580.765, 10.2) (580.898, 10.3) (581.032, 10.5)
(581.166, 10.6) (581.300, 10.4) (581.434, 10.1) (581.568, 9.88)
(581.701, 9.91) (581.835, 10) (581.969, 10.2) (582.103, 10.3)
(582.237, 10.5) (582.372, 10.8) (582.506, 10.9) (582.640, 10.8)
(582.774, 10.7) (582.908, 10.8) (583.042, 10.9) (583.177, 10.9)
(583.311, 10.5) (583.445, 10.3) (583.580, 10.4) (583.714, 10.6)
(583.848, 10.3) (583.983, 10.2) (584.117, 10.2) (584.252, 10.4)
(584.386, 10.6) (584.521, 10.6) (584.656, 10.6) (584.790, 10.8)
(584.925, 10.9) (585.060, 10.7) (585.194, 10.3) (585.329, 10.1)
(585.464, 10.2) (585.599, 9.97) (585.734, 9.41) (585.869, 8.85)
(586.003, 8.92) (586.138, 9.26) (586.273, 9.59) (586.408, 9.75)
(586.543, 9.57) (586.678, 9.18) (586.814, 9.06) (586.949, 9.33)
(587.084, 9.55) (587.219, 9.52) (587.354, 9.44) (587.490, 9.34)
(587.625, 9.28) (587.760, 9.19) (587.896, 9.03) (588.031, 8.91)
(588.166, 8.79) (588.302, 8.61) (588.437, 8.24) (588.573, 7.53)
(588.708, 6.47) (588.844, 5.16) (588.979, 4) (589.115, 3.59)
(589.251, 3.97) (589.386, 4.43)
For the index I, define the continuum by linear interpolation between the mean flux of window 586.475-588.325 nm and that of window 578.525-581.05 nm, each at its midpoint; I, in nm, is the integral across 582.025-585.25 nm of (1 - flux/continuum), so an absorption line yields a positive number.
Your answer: -0.28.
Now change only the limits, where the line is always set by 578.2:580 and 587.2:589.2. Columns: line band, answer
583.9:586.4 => -0.48 nm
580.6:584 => -0.49 nm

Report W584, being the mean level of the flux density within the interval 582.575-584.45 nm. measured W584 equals 10.5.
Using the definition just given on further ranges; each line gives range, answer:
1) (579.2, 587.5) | 10.2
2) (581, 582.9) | 10.4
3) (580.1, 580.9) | 10.9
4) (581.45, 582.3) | 10.1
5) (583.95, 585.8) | 10.4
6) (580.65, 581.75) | 10.3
